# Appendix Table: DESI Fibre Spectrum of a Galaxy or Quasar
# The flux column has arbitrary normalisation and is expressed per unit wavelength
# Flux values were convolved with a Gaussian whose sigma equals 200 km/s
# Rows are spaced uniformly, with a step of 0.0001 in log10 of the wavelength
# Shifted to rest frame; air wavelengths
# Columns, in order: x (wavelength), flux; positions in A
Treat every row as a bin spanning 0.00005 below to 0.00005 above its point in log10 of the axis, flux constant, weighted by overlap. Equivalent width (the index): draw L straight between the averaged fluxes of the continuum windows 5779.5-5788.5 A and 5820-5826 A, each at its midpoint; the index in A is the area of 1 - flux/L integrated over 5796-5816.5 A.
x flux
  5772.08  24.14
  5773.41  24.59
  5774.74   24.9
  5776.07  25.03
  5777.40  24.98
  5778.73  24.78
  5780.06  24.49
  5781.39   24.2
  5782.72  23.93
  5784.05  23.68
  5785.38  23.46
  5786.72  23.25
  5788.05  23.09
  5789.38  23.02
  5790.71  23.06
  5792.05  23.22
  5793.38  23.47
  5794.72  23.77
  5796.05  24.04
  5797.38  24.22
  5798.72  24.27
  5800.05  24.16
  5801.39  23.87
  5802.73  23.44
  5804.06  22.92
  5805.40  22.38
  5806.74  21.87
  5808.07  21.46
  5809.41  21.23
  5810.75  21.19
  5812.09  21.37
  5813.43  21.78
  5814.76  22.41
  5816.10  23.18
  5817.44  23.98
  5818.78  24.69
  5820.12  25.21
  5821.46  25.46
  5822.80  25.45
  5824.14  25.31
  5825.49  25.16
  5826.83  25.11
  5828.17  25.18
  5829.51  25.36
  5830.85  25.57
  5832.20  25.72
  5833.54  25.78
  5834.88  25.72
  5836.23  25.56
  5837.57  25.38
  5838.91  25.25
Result 1.61 A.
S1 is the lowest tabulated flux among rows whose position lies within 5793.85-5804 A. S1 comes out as 23.44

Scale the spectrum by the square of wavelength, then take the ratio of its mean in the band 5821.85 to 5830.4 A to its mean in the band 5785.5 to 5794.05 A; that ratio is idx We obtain 1.10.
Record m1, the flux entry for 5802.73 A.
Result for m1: 23.44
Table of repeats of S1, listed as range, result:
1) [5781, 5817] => 21.19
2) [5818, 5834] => 24.69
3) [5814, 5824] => 22.41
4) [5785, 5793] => 23.02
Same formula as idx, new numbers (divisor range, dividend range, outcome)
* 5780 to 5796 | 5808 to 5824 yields 1.00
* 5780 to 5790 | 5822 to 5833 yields 1.09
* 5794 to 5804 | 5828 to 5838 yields 1.08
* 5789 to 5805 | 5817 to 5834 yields 1.08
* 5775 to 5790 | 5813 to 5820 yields 0.99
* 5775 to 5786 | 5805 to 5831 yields 0.98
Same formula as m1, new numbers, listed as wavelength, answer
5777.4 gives 24.98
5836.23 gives 25.56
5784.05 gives 23.68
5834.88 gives 25.72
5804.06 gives 22.92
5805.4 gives 22.38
